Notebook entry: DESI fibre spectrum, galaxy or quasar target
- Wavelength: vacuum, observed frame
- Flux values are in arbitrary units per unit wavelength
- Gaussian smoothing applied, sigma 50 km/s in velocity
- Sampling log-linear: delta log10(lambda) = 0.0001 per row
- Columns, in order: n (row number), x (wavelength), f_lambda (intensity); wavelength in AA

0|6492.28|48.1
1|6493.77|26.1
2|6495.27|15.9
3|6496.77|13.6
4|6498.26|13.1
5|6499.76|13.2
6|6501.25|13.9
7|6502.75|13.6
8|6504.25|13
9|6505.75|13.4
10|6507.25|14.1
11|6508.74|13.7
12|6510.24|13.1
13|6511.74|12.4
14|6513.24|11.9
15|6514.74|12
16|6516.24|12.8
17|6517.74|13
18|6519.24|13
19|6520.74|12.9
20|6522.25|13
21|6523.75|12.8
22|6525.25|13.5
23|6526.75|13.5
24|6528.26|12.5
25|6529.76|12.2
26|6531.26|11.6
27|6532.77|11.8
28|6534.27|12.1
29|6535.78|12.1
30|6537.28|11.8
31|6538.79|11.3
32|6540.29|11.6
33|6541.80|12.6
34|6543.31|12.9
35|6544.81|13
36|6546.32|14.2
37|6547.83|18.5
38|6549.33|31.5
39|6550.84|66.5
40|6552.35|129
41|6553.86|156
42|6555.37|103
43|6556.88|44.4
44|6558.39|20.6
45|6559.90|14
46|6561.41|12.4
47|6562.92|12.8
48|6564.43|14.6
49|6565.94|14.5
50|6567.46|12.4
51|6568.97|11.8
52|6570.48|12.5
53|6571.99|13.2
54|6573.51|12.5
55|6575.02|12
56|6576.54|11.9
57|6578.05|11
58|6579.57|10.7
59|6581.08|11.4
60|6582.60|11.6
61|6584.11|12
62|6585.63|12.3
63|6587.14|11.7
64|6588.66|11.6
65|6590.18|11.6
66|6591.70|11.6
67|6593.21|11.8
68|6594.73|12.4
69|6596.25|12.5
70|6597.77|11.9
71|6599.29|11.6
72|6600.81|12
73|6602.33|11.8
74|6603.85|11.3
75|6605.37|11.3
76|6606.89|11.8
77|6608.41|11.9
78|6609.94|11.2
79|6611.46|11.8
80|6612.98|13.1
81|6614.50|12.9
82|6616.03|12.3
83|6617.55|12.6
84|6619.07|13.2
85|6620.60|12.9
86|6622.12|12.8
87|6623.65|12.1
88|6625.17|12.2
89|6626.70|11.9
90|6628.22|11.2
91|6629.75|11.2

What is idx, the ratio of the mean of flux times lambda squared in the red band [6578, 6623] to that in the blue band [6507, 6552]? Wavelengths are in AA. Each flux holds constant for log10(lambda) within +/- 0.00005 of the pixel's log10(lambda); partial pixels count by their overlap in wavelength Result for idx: 0.7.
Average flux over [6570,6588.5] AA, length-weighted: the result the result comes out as 11.9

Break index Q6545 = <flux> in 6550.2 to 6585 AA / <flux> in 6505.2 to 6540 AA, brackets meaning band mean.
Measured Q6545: 2.50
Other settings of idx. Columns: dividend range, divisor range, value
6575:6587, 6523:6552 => 0.64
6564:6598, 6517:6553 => 0.60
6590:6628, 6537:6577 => 0.40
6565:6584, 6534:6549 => 0.90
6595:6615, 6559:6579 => 0.94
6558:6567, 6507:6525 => 1.14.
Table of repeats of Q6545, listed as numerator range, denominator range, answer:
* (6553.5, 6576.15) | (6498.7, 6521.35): 2.19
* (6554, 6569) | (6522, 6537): 2.57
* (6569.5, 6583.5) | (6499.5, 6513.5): 0.89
